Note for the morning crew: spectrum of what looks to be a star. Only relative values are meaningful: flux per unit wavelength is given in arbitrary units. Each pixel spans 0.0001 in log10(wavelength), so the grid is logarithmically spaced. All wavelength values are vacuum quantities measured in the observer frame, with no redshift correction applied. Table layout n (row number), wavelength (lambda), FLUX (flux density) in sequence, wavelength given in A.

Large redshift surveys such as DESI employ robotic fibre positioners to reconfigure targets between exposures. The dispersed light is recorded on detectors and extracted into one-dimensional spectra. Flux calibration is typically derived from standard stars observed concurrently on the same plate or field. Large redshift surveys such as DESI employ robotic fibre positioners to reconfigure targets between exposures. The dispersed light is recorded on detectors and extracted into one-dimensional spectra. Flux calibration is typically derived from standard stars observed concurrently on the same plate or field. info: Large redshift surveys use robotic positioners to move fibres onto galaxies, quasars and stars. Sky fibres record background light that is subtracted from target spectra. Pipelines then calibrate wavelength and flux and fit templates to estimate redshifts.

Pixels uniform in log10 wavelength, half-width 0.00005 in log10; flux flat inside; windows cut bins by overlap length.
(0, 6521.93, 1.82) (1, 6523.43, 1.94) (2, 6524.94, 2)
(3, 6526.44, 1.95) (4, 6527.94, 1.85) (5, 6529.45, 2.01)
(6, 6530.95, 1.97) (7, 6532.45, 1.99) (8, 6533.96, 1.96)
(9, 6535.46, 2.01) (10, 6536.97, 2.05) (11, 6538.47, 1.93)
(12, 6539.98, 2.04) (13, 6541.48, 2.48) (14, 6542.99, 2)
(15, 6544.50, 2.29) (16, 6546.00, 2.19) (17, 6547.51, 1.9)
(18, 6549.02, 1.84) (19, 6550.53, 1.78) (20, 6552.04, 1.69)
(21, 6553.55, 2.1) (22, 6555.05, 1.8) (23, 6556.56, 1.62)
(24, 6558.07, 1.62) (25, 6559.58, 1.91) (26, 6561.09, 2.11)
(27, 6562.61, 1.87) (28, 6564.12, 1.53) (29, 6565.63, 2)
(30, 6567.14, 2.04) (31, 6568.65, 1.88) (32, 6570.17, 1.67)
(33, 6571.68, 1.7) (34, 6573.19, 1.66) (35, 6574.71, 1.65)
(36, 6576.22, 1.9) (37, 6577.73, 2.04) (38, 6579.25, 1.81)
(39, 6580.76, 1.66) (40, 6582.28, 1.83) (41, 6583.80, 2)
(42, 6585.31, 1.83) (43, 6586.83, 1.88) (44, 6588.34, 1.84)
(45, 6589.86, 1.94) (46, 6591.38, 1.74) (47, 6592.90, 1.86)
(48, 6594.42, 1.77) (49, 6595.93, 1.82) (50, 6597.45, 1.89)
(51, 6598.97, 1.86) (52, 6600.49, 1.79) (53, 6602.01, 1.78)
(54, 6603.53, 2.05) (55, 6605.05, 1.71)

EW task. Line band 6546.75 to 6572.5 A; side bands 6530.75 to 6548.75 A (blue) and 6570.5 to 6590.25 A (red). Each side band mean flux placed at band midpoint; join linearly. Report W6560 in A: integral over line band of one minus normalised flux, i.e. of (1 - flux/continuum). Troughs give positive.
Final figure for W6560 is 1.56 A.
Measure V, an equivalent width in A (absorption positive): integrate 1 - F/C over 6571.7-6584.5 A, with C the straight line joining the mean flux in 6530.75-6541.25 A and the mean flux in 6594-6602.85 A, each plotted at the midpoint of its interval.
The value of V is 0.5 A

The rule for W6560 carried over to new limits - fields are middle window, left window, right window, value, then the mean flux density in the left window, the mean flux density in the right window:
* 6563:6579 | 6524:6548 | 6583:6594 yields 0.96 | 2.04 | 1.87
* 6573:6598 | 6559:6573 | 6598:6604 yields 0.29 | 1.85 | 1.86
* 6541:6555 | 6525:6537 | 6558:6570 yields -0.64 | 1.97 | 1.87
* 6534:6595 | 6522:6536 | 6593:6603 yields 0.11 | 1.96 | 1.83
